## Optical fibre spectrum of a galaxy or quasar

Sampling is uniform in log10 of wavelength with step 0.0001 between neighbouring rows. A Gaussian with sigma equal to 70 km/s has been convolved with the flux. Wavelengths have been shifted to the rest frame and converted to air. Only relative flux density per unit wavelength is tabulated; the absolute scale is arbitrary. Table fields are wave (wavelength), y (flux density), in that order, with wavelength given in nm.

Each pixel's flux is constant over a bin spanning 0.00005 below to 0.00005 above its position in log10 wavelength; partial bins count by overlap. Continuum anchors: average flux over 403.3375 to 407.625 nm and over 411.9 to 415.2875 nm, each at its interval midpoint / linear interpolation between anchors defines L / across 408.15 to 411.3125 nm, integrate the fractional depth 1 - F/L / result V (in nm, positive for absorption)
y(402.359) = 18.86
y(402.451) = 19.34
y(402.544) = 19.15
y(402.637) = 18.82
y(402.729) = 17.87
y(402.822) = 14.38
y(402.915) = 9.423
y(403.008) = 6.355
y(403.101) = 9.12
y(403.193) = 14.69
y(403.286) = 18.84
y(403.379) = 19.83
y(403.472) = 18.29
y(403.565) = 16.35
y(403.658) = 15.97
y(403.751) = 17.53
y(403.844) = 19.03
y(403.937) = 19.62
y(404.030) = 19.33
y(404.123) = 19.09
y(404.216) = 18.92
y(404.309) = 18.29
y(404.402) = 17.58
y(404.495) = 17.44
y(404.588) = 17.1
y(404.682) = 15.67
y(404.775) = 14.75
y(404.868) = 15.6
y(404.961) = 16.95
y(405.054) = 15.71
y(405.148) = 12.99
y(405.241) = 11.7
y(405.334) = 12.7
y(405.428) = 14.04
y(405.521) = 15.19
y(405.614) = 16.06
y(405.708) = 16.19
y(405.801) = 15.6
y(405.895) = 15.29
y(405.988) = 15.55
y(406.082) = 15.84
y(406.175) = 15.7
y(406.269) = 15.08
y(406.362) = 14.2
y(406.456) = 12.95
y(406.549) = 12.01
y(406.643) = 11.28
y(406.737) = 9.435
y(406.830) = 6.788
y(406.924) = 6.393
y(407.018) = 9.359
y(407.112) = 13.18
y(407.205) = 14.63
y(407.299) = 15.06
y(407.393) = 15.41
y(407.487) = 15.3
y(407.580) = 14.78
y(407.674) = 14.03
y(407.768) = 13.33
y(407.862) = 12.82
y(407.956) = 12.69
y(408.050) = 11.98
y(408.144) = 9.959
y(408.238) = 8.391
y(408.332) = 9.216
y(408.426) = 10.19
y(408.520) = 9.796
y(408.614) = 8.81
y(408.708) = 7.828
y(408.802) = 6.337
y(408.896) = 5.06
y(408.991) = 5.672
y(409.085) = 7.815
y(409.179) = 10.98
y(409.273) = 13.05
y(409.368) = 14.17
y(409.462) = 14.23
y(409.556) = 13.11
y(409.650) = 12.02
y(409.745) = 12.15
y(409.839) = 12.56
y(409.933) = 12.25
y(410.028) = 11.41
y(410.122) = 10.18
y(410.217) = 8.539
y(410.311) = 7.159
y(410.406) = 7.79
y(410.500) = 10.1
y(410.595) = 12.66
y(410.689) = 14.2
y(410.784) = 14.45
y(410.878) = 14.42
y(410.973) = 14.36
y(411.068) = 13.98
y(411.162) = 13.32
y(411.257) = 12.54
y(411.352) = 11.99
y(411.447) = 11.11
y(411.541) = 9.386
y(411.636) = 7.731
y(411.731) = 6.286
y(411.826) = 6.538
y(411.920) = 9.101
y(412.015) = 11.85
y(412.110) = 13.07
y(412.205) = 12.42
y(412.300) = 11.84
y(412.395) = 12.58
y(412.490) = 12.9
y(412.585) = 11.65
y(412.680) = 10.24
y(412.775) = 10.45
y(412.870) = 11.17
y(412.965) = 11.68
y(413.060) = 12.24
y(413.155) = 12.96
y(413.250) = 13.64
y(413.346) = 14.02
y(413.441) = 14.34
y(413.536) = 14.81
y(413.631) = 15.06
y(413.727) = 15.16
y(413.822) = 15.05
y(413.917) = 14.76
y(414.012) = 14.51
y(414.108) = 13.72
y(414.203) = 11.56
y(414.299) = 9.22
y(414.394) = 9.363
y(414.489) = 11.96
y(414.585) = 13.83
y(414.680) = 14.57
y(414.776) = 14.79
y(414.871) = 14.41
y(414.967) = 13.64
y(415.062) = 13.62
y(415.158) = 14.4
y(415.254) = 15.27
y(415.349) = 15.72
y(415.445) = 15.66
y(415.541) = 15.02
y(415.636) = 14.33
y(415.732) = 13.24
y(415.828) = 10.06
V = 0.70 nm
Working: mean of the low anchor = 15.1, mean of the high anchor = 13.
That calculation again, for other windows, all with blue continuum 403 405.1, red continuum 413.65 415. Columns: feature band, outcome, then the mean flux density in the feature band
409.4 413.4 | 0.76 nm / 11.6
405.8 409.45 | 0.93 nm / 11.7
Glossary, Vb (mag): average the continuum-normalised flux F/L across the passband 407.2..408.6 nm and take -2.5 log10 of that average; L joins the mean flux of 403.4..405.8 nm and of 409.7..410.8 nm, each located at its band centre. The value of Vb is 0.09 mag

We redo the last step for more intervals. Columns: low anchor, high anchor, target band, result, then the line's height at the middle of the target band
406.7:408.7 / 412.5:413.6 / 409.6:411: 0.04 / 12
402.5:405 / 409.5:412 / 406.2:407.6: 0.14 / 14.1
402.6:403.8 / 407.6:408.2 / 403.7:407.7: -0.08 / 13.7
